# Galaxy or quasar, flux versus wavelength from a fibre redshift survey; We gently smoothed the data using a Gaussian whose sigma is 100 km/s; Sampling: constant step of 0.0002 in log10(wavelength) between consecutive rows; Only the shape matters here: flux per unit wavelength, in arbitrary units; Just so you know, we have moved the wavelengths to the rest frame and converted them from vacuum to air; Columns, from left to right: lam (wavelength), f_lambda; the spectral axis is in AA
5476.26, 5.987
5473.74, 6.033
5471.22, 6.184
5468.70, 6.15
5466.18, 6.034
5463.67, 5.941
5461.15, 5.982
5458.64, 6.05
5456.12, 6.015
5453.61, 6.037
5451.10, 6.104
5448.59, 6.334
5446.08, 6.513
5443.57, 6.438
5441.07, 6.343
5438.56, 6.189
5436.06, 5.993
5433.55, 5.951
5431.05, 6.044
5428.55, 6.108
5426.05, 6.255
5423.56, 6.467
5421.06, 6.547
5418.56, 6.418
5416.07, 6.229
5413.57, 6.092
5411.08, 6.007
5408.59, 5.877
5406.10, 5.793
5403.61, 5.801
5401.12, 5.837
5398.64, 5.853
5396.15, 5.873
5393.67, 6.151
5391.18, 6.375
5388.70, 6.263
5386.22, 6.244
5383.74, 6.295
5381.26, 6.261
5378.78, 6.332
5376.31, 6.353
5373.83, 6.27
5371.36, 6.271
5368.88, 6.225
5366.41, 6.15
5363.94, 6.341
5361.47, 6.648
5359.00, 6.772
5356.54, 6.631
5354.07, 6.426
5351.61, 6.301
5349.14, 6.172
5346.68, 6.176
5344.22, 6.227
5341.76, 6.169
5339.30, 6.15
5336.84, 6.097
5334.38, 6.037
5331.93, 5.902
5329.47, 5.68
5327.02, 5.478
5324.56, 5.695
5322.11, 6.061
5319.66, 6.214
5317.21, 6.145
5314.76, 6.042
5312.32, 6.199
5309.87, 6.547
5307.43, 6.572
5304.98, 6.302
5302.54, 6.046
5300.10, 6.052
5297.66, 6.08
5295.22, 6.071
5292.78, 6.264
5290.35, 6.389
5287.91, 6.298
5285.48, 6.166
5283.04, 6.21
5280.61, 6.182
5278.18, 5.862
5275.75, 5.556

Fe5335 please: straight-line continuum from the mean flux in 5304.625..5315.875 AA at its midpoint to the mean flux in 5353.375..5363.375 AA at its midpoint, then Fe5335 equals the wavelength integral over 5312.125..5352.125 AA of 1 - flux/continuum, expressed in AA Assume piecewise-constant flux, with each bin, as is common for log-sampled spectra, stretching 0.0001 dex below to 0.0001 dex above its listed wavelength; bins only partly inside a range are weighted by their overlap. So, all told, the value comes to 2.64 AA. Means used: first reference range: 6.34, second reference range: 6.61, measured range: 6.03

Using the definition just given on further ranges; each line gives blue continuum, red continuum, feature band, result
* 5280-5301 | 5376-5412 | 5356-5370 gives -0.78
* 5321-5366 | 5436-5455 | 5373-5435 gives 0.74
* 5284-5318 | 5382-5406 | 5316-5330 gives 0.68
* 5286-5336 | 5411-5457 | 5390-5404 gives 0.44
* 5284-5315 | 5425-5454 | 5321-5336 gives 1.00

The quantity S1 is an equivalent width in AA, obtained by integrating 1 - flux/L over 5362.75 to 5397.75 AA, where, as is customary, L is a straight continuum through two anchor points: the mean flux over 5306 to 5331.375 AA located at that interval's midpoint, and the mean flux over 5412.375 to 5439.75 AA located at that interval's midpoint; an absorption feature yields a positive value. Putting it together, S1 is -0.54 AA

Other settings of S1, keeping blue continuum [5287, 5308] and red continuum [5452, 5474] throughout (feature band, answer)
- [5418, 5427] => -0.5 AA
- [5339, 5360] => -0.6 AA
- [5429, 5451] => -0.5 AA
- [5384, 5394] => -0.2 AA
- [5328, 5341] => 0.4 AA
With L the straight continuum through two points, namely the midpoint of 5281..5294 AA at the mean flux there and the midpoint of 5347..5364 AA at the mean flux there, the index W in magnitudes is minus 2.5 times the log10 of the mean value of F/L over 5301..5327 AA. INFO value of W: 0.03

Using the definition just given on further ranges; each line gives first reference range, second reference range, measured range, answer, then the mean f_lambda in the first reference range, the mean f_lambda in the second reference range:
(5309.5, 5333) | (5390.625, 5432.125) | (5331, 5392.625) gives -0.04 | 5.97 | 6.1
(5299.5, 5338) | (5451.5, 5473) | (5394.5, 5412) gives 0.03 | 6.07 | 6.05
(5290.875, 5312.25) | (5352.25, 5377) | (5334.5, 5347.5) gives 0.03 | 6.24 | 6.41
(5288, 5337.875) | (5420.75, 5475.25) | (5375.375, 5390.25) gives -0.03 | 6.1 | 6.16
